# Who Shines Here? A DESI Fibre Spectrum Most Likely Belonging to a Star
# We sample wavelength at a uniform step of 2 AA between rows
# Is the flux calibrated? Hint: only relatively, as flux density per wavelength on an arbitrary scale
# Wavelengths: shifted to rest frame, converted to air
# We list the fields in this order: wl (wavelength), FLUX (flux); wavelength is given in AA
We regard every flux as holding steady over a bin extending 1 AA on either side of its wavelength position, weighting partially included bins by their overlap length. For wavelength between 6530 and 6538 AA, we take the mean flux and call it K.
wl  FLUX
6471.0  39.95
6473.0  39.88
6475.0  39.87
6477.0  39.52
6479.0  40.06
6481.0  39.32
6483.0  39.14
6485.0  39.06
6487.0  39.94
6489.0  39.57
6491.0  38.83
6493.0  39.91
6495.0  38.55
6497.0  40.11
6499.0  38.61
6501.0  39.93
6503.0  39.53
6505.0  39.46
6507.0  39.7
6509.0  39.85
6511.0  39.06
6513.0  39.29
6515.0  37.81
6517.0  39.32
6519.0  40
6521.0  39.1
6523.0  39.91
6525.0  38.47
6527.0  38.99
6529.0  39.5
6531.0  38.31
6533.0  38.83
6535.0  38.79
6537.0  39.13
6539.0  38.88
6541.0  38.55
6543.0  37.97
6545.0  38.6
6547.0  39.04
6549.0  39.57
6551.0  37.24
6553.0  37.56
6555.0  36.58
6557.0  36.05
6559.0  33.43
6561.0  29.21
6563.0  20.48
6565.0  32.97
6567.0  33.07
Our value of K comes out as 38.8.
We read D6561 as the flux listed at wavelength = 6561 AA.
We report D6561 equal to 29.21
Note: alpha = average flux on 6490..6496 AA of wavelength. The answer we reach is 39.1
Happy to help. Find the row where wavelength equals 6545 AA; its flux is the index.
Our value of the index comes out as 38.6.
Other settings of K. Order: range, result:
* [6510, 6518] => 38.9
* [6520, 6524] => 39.5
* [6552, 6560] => 35.9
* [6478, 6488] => 39.5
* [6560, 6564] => 24.8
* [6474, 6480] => 39.8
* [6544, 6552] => 38.6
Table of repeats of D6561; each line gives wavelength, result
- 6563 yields 20.48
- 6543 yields 37.97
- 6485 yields 39.06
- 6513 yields 39.29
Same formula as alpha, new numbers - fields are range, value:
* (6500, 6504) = 39.7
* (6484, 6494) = 39.5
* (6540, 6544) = 38.3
